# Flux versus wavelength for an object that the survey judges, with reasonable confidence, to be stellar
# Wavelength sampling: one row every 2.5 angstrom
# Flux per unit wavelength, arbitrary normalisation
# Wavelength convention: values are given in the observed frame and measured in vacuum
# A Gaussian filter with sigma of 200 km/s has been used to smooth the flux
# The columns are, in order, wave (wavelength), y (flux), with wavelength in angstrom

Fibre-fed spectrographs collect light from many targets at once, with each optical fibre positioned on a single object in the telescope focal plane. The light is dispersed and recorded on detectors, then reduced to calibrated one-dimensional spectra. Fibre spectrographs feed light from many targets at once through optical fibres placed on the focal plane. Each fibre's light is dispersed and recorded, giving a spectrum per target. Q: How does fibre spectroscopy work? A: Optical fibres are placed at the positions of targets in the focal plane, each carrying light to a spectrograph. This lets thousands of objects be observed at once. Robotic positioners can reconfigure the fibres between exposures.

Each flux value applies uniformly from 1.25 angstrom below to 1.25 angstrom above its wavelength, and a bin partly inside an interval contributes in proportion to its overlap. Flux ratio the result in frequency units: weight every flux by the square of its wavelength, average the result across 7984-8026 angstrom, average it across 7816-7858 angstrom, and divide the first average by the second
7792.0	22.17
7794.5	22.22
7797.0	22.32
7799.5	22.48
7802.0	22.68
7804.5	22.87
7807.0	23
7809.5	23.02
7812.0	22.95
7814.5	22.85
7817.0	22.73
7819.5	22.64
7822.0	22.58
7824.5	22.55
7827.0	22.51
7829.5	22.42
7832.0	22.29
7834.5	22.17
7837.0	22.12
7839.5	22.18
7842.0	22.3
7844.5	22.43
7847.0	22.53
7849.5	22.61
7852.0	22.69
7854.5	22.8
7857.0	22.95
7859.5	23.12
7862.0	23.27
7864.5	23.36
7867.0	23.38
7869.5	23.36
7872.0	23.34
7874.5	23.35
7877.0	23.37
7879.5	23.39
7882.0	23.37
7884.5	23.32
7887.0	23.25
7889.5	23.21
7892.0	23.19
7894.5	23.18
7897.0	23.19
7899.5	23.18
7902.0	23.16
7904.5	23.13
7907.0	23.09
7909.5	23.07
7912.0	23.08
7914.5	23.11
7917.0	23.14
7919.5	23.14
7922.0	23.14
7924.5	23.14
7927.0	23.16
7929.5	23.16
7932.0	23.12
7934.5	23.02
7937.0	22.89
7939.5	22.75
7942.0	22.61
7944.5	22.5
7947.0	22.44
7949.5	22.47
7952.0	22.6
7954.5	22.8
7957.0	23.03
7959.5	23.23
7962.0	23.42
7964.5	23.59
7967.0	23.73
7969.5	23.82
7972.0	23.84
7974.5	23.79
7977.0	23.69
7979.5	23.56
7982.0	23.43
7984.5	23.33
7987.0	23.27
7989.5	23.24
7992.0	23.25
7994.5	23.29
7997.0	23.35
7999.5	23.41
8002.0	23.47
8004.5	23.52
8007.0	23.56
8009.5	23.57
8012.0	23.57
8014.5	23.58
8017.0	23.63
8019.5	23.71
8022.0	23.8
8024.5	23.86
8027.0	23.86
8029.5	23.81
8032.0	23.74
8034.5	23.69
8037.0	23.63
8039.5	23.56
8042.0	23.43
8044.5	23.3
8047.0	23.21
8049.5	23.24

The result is 1.09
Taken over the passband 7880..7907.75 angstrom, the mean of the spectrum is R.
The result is 23.2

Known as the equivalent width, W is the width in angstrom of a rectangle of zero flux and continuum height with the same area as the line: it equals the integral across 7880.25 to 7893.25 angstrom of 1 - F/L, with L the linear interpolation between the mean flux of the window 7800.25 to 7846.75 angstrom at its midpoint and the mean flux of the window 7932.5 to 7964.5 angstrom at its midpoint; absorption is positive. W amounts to -0.3 angstrom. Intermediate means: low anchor 22.6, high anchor 22.9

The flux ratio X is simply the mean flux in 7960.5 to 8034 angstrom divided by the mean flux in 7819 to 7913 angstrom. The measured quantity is 1.03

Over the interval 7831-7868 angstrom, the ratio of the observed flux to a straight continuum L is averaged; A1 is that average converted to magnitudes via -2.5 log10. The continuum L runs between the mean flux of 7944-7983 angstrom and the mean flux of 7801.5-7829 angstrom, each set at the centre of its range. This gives 0.009 mag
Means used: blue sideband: 22.8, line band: 22.7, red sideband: 23.3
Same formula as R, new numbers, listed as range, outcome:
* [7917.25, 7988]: 23.2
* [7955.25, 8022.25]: 23.5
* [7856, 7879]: 23.3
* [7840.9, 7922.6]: 23.1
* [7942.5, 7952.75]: 22.5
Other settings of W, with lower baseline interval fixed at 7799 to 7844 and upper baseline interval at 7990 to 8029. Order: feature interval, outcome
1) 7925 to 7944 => 0.2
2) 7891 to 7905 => -0.1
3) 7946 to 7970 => 0.2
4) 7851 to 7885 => -0.6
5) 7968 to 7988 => -0.2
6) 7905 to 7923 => 0.0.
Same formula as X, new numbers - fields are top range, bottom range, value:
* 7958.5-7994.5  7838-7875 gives 1.03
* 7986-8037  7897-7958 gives 1.03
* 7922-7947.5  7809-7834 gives 1.01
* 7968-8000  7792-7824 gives 1.04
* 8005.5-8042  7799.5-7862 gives 1.05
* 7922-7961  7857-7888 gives 0.98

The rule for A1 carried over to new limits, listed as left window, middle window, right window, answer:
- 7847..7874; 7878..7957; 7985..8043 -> 0.010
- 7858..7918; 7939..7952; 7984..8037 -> 0.040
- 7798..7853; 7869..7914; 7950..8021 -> -0.014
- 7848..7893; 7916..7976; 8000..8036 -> 0.015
